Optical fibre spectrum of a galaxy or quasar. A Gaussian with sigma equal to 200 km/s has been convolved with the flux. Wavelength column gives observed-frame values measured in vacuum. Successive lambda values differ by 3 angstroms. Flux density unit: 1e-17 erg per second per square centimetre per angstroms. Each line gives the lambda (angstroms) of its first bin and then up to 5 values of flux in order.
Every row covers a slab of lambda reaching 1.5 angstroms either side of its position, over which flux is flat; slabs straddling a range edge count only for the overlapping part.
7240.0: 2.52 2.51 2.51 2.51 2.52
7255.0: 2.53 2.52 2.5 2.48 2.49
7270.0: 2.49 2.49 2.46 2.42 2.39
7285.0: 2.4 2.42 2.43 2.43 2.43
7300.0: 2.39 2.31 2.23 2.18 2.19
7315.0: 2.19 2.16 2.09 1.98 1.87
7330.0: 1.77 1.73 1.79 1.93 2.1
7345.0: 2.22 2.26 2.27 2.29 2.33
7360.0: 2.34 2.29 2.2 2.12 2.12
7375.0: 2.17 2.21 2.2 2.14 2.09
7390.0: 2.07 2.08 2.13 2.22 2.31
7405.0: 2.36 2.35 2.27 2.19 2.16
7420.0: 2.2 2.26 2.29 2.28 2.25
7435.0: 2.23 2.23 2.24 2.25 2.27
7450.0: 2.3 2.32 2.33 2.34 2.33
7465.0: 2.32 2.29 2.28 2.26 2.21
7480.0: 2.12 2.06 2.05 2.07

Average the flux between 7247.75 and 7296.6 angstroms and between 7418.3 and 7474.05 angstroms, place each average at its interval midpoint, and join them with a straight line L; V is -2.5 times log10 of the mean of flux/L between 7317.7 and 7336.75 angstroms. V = 0.256 mag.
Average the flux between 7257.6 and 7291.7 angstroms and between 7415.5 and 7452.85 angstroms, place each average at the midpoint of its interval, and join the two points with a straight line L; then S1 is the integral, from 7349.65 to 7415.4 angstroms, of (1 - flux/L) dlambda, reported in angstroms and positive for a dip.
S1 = 2.8 angstroms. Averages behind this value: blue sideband 2.46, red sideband 2.25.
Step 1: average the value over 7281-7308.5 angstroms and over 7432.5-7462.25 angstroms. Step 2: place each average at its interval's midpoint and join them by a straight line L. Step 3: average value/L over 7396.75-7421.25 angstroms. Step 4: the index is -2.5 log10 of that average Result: 0.02 mag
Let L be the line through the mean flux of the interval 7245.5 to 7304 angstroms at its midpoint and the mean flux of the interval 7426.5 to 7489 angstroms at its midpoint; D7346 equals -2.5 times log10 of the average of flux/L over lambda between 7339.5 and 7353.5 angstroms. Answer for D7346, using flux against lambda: 0.08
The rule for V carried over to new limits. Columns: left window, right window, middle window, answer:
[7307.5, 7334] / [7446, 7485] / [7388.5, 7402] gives 0.000 mag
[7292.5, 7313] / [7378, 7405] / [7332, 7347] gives 0.144 mag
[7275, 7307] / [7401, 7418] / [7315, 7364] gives 0.125 mag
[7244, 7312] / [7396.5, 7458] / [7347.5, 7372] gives 0.040 mag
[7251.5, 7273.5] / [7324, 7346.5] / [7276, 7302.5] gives -0.058 mag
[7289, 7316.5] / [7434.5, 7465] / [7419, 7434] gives 0.016 mag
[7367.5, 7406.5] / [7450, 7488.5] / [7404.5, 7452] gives -0.025 mag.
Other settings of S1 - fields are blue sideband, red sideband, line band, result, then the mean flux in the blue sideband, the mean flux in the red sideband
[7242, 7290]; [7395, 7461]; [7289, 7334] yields 4.7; 2.48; 2.26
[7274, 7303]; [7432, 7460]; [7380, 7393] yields 1.2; 2.41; 2.28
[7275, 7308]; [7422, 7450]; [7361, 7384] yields 1.3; 2.39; 2.26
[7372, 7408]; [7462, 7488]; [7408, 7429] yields -0.5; 2.18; 2.2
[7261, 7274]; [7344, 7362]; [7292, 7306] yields 0.2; 2.49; 2.29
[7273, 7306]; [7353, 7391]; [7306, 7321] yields 1.1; 2.4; 2.2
